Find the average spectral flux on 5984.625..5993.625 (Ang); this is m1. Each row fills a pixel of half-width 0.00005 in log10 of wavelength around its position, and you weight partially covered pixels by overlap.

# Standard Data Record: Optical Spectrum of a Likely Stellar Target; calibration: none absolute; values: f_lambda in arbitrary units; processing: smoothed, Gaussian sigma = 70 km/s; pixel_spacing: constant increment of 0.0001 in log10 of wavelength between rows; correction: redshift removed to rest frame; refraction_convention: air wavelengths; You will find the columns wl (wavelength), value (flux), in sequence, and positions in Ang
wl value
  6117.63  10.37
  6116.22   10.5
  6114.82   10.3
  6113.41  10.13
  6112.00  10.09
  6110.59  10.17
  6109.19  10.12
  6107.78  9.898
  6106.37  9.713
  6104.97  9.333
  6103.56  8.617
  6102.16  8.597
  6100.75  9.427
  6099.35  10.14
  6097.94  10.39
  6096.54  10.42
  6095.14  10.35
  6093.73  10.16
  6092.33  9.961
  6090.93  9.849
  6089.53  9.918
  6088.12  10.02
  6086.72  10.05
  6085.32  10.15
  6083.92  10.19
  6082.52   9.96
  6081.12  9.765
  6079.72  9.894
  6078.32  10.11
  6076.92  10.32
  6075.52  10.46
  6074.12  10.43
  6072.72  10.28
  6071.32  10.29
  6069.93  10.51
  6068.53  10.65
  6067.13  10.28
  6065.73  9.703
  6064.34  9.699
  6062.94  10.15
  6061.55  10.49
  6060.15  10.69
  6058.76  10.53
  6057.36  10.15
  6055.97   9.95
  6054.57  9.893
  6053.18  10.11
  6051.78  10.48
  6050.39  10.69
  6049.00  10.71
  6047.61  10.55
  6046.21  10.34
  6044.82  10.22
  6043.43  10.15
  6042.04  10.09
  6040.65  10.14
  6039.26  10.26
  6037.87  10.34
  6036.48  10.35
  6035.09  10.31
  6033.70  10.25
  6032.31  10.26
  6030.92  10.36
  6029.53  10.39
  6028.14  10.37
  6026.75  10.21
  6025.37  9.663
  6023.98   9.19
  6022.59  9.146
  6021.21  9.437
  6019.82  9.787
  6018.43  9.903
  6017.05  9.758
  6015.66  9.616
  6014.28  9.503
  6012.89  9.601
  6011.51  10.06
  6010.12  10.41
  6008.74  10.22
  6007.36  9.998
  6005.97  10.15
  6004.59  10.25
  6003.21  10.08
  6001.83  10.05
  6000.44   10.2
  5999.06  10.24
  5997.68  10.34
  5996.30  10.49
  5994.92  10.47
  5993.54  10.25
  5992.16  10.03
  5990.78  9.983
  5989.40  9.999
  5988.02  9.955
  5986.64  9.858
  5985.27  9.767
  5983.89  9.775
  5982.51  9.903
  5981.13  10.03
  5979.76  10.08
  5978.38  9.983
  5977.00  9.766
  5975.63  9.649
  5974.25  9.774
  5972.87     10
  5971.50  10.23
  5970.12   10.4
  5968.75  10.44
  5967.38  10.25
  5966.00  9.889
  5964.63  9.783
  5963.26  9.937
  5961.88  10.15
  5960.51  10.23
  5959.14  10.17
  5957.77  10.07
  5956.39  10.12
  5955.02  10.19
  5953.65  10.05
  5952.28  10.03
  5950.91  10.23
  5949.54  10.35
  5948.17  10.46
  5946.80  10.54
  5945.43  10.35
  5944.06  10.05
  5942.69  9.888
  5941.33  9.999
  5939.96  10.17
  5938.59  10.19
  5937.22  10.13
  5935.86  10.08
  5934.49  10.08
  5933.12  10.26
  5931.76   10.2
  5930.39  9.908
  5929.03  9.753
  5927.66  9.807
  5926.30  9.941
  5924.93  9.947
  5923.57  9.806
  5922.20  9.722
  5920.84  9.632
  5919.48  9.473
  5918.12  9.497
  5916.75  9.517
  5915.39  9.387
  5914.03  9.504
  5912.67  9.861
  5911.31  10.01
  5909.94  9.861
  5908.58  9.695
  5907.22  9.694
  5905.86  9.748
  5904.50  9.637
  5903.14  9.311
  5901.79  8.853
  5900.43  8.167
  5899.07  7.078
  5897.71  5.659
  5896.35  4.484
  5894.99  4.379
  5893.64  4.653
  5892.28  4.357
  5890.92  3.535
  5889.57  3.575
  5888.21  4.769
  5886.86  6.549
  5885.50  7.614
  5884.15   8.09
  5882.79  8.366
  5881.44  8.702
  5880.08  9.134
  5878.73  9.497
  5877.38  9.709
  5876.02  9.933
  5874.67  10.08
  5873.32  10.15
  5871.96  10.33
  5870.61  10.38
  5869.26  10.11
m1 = 9.97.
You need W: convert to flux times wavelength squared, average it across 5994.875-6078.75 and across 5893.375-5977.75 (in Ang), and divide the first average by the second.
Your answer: 1.10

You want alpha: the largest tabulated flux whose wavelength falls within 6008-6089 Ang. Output 10.71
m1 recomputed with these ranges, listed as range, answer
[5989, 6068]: 10.1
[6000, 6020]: 9.97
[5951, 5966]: 10.1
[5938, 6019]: 10.1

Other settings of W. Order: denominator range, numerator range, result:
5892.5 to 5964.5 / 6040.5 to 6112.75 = 1.13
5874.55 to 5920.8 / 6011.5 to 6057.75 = 1.32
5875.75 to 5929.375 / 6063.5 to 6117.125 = 1.29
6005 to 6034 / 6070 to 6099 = 1.05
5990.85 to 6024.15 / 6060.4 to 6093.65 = 1.04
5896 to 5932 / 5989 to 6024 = 1.12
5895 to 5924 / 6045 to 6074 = 1.22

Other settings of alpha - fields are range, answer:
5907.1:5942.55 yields 10.26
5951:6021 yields 10.49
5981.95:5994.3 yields 10.25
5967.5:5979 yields 10.44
